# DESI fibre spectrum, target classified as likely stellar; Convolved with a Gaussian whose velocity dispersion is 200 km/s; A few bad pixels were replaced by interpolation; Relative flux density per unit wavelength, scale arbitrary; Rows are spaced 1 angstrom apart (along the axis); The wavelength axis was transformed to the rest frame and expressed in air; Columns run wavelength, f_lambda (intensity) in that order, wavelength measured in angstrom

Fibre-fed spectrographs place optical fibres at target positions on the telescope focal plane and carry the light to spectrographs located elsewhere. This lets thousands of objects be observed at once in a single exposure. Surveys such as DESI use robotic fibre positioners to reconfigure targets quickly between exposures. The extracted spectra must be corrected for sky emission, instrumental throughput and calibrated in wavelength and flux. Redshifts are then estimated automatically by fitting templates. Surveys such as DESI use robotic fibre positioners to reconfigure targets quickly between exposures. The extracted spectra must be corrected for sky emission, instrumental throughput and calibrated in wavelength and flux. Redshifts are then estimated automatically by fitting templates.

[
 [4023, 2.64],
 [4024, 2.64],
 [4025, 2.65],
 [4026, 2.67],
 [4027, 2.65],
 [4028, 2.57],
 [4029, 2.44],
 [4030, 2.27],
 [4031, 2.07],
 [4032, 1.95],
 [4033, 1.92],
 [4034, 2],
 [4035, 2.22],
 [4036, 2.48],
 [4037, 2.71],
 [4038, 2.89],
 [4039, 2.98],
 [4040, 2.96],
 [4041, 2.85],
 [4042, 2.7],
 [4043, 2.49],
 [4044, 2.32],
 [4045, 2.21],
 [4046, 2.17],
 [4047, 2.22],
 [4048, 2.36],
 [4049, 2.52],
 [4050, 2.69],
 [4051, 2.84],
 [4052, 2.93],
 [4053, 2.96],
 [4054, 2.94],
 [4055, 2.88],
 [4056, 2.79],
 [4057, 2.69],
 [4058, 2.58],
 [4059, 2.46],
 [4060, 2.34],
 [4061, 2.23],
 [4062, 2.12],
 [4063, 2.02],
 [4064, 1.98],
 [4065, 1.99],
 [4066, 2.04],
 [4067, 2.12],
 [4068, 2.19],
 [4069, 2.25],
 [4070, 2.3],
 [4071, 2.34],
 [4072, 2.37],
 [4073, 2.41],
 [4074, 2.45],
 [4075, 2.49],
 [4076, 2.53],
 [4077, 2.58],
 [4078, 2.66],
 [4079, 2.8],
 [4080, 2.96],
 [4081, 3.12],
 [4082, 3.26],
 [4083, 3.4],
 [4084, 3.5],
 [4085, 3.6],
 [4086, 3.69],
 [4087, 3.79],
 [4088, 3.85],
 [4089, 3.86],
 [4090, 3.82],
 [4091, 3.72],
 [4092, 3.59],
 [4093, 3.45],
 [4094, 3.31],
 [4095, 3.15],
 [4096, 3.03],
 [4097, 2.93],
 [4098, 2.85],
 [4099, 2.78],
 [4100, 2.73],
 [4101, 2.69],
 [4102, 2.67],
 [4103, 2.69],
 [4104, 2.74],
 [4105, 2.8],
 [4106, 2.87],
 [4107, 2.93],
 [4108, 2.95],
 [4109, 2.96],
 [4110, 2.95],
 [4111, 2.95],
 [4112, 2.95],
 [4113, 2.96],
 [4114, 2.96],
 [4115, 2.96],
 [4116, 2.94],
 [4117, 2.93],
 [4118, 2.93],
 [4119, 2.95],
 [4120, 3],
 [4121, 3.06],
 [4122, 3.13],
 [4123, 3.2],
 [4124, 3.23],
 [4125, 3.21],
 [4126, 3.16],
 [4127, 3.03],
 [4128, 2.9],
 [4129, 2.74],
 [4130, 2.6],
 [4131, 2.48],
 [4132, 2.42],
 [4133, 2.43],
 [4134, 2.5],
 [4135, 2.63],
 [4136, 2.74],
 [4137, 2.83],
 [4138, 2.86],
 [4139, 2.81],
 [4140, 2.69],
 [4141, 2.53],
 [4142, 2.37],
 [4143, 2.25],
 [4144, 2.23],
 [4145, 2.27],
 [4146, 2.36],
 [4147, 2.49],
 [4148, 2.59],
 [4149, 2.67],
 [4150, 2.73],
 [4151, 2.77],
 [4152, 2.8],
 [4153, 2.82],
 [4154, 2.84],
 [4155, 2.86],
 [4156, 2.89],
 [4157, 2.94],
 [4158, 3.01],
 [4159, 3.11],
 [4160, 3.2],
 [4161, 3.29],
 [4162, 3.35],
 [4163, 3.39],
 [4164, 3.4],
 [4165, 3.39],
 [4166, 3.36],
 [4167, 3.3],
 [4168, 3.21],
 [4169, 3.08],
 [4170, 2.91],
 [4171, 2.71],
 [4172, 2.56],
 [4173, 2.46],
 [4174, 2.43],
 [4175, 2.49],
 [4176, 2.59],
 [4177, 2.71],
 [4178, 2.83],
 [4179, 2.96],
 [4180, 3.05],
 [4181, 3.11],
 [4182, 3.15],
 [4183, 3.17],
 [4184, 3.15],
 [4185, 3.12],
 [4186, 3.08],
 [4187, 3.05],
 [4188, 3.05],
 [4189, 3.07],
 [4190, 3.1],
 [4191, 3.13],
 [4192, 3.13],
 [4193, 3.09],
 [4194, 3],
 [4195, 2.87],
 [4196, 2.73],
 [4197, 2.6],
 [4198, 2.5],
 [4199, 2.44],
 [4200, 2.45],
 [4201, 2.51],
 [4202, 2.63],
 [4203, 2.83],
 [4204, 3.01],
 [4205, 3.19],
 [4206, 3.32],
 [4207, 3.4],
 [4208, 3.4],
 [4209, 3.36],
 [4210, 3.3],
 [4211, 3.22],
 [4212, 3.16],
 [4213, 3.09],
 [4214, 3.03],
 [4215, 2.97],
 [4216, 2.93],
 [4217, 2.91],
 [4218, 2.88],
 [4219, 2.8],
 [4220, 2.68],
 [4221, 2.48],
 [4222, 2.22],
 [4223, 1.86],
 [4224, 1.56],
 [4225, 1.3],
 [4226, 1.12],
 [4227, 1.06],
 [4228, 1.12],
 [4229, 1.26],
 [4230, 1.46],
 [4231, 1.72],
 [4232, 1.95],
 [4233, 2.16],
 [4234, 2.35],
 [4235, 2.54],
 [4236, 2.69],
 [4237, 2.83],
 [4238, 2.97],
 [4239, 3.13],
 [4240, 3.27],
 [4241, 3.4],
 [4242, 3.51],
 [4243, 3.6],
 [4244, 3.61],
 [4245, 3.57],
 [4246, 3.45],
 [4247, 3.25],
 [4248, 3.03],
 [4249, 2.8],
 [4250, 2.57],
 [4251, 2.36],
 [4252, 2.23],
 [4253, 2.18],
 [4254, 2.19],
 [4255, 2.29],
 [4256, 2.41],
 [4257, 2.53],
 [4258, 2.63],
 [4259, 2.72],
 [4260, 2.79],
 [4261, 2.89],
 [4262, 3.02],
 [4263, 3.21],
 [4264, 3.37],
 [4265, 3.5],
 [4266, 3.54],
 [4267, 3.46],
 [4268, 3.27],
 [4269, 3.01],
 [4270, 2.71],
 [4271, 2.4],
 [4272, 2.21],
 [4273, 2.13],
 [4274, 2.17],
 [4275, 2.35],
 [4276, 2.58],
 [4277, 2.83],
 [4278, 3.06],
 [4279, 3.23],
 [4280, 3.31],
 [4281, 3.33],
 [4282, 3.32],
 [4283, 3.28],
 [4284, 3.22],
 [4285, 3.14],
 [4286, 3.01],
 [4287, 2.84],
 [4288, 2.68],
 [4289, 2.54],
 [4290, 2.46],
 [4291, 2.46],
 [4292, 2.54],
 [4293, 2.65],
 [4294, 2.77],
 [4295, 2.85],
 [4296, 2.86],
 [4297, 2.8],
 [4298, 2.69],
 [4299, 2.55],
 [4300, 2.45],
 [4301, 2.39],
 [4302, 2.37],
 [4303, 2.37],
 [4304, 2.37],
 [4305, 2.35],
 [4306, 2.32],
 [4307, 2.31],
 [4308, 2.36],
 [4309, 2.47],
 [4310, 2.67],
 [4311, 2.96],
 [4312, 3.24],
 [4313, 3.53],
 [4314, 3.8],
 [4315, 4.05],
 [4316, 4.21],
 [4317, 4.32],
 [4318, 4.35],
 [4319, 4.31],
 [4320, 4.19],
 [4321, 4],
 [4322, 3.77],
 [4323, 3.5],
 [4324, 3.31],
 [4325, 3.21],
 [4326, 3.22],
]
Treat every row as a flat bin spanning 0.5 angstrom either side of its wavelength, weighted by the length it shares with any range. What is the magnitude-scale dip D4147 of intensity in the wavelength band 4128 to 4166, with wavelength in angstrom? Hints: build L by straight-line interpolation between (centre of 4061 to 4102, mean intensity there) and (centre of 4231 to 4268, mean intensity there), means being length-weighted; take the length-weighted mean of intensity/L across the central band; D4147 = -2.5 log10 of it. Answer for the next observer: 0.035 mag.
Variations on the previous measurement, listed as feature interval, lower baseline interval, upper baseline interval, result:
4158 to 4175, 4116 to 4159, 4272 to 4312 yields -0.11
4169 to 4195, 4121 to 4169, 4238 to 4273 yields -0.02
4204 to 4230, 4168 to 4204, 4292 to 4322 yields 0.15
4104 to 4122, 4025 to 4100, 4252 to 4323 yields -0.07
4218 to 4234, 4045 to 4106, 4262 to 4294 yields 0.48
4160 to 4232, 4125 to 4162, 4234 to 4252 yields 0.05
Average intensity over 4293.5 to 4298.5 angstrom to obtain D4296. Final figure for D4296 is 2.79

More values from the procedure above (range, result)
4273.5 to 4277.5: 2.48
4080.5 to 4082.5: 3.19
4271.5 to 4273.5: 2.17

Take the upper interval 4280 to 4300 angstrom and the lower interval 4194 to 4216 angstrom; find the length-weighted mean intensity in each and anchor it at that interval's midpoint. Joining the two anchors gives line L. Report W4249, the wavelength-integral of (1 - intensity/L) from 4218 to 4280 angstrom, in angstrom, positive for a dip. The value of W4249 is 6.1 angstrom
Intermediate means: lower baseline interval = 2.95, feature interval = 2.61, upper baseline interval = 2.84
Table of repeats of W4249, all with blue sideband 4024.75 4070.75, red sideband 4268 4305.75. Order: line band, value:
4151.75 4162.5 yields -1.9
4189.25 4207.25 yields -1.8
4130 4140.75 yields -0.4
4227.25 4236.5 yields 2.7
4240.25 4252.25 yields -2.1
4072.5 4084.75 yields -1.9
